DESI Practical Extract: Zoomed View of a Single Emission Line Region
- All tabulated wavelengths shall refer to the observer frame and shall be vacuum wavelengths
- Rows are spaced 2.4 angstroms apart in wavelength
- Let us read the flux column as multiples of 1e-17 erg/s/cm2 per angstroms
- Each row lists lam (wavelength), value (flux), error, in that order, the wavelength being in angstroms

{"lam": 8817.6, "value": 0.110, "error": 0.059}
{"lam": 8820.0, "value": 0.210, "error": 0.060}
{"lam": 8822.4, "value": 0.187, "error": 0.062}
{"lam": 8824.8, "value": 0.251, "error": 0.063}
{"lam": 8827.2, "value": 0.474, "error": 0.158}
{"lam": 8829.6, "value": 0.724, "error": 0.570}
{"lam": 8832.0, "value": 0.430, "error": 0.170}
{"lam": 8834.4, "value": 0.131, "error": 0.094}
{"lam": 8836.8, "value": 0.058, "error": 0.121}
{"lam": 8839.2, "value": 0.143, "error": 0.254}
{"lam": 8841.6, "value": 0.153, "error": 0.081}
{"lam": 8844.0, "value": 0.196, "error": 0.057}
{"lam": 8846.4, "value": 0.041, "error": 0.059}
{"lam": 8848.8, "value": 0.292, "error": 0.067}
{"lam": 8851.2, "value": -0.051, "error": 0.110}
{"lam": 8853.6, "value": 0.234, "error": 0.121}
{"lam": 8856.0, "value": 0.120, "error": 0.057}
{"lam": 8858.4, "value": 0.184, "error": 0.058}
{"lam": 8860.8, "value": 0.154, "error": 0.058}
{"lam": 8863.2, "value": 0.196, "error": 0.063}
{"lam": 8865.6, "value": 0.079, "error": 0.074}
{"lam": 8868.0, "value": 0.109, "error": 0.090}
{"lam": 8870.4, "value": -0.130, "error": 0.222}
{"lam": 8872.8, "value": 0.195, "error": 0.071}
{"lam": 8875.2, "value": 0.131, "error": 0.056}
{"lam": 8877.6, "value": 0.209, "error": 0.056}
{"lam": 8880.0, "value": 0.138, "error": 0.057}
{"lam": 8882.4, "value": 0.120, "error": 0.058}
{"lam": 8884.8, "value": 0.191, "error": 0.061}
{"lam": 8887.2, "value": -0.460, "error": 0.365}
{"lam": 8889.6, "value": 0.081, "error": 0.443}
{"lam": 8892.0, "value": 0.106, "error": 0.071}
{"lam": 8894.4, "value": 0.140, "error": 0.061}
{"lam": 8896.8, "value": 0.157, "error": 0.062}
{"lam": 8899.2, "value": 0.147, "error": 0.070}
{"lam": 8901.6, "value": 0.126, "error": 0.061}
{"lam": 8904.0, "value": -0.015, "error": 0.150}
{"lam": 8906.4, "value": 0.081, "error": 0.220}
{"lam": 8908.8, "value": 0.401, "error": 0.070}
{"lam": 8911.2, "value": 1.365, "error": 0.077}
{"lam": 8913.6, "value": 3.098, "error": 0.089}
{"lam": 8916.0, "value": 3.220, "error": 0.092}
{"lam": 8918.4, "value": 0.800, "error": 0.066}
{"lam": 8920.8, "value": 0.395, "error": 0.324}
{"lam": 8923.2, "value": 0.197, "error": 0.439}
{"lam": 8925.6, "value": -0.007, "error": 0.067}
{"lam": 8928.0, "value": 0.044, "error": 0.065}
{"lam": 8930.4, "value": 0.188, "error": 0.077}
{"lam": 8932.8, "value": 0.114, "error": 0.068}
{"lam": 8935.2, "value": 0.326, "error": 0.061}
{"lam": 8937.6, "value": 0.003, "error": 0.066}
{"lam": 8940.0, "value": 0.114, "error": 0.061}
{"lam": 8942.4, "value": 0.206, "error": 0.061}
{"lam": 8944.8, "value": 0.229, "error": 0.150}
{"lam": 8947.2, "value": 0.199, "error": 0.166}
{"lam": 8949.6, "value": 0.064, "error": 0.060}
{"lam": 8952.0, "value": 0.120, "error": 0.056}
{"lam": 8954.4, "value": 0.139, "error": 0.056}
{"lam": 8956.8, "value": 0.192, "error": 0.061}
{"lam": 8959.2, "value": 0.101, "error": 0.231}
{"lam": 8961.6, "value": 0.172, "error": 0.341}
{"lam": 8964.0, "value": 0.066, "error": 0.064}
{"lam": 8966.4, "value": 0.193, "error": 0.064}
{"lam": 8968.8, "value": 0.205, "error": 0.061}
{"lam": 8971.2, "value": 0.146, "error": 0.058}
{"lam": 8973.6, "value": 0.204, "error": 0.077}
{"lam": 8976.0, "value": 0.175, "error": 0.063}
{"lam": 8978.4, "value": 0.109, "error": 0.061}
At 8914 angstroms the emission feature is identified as [O III] 5007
